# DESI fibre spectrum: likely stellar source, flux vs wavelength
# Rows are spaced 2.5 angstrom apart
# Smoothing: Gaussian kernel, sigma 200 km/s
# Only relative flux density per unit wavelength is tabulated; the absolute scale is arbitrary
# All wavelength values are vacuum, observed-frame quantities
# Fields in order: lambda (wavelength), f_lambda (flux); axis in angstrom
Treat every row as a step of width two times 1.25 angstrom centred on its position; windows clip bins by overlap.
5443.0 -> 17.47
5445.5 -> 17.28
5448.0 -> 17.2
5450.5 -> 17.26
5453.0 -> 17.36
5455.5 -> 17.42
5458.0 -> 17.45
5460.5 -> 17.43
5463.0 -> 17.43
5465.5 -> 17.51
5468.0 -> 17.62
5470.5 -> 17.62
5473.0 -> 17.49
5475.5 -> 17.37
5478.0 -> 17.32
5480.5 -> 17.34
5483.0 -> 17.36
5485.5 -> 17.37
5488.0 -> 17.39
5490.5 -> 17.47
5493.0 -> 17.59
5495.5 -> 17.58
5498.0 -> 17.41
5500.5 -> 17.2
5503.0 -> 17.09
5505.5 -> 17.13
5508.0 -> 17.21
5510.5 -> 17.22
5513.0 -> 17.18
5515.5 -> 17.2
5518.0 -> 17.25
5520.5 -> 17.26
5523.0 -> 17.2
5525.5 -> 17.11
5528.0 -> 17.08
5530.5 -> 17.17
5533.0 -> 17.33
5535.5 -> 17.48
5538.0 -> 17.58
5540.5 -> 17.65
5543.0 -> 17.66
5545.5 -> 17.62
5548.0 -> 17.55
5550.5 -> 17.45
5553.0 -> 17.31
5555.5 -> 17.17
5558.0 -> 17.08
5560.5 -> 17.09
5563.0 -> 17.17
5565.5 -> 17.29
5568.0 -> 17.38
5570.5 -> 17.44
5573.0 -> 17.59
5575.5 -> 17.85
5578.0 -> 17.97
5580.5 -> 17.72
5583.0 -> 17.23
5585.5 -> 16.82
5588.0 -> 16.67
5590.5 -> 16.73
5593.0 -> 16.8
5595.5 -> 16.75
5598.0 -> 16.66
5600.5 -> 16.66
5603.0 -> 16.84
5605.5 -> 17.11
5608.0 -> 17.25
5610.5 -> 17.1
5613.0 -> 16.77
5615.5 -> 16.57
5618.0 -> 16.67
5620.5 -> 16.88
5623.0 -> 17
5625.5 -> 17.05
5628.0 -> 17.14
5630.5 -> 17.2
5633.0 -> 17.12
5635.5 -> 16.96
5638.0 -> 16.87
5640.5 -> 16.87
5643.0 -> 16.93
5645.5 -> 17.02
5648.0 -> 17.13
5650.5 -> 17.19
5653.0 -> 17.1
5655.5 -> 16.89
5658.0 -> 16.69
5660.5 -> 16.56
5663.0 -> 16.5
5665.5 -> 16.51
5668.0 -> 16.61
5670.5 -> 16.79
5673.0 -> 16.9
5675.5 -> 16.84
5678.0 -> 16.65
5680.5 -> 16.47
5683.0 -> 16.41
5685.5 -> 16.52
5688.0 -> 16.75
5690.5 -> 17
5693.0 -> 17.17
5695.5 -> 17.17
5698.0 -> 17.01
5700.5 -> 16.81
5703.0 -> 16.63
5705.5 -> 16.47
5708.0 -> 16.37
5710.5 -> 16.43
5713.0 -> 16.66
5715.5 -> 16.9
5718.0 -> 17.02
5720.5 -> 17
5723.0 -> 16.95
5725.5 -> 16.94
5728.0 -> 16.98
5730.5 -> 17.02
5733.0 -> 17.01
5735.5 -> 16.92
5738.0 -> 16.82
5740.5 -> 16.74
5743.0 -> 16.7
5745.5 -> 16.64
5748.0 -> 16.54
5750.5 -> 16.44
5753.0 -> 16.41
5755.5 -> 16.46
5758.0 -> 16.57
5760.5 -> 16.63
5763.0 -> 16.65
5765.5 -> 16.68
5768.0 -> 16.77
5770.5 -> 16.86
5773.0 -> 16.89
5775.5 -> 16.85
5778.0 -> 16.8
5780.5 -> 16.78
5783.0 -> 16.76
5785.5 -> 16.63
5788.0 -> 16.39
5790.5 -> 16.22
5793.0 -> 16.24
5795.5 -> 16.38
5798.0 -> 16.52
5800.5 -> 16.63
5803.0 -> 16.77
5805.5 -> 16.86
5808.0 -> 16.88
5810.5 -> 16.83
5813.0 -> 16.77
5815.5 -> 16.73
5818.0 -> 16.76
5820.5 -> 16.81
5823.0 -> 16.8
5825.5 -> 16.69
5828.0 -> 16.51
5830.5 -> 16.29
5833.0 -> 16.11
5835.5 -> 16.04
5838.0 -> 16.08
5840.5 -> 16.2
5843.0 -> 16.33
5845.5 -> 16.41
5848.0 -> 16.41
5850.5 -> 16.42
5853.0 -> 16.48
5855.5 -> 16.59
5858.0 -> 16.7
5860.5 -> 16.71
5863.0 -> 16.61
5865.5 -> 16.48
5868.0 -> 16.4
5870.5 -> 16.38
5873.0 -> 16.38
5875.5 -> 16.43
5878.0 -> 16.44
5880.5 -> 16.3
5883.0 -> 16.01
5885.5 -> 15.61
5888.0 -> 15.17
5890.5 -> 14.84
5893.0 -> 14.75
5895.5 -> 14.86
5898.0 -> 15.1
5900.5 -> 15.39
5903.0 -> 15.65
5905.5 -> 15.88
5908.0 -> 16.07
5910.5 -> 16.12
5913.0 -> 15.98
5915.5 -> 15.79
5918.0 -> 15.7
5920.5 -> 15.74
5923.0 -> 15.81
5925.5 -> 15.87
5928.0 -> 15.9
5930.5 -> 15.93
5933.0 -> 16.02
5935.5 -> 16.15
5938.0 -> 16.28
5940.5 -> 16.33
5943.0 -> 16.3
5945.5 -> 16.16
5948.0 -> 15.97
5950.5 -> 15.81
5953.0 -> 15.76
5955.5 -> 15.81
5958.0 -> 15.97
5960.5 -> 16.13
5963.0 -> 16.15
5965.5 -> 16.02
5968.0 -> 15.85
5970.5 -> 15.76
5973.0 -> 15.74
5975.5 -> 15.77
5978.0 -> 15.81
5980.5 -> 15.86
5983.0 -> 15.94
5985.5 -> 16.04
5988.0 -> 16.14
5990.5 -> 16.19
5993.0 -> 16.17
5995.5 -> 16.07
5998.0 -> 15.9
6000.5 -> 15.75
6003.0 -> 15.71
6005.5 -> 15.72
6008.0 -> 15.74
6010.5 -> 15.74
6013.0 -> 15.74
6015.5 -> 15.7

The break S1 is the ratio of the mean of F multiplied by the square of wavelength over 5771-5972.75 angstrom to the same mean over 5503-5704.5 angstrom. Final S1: 1.04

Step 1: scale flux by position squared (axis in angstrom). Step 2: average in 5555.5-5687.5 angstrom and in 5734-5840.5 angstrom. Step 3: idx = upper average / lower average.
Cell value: 1.04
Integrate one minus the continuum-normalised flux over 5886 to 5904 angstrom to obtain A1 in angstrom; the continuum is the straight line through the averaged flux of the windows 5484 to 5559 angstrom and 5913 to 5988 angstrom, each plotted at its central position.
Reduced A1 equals 1.1 angstrom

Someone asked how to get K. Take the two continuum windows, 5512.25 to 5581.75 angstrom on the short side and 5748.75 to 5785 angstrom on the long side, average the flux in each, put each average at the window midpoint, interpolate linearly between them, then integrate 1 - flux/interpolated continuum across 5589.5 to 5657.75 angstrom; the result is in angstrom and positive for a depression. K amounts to 0.83 angstrom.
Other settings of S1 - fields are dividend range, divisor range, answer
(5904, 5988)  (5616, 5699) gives 1.05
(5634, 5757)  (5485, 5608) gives 1.03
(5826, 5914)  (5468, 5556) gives 1.05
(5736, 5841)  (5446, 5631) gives 1.05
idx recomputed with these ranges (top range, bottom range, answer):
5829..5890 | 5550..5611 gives 1.05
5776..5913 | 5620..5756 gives 1.02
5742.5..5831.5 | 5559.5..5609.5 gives 1.04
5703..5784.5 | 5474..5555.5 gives 1.05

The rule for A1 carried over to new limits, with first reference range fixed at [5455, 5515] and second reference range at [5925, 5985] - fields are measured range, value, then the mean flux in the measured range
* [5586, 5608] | 0.3 angstrom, 16.8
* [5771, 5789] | -0.3 angstrom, 16.7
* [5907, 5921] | 0.2 angstrom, 15.9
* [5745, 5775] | -0.1 angstrom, 16.6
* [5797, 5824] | -0.6 angstrom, 16.8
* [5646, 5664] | 0.0 angstrom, 16.9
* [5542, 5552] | -0.2 angstrom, 17.6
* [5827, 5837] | 0.1 angstrom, 16.2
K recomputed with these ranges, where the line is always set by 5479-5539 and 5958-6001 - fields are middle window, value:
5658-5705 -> 0.2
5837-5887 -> -0.2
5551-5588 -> -0.5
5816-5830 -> -0.2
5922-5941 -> 0.1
